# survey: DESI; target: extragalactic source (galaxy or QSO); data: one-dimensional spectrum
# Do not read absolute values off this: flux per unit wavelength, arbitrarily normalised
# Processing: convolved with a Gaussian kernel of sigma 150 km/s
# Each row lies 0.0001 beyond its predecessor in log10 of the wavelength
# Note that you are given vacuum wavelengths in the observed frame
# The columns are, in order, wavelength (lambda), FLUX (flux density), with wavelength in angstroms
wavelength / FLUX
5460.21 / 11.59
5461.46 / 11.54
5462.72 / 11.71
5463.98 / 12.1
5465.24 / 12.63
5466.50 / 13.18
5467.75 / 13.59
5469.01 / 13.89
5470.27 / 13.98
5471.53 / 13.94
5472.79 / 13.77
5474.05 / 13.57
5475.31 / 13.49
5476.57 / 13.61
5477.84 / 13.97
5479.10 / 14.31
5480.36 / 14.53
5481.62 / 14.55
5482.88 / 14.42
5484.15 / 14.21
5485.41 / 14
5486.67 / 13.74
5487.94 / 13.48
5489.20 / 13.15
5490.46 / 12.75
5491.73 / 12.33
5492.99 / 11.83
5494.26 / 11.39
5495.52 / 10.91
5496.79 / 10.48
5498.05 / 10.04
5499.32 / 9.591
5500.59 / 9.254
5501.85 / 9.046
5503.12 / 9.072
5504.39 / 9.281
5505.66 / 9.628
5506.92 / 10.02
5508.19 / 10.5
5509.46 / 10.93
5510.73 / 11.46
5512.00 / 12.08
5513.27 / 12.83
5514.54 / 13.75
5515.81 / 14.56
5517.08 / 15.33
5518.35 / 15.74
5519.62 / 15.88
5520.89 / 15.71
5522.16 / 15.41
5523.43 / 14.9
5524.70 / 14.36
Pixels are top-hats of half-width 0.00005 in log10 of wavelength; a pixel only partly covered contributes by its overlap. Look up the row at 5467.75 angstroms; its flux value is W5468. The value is 13.59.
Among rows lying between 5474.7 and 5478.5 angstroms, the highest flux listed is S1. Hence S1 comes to 13.97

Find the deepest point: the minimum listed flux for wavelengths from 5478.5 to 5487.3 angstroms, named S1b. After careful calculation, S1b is 13.74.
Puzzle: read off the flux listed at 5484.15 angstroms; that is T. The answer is 14.21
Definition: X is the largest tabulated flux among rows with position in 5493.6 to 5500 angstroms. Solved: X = 11.39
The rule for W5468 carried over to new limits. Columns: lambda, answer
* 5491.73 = 12.33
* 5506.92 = 10.02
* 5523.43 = 14.9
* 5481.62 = 14.55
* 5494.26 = 11.39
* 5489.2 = 13.15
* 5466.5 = 13.18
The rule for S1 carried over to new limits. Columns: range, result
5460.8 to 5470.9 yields 13.98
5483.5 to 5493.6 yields 14.21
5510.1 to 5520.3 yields 15.88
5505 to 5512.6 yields 12.08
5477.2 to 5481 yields 14.53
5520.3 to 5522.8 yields 15.71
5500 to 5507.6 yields 10.02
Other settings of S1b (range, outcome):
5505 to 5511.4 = 9.628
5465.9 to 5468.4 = 13.18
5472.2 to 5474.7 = 13.57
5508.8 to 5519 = 10.93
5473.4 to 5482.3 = 13.49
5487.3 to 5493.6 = 11.83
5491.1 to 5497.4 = 10.48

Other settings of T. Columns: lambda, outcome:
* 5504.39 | 9.281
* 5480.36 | 14.53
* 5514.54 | 13.75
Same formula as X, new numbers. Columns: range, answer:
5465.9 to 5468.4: 13.59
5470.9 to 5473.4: 13.94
